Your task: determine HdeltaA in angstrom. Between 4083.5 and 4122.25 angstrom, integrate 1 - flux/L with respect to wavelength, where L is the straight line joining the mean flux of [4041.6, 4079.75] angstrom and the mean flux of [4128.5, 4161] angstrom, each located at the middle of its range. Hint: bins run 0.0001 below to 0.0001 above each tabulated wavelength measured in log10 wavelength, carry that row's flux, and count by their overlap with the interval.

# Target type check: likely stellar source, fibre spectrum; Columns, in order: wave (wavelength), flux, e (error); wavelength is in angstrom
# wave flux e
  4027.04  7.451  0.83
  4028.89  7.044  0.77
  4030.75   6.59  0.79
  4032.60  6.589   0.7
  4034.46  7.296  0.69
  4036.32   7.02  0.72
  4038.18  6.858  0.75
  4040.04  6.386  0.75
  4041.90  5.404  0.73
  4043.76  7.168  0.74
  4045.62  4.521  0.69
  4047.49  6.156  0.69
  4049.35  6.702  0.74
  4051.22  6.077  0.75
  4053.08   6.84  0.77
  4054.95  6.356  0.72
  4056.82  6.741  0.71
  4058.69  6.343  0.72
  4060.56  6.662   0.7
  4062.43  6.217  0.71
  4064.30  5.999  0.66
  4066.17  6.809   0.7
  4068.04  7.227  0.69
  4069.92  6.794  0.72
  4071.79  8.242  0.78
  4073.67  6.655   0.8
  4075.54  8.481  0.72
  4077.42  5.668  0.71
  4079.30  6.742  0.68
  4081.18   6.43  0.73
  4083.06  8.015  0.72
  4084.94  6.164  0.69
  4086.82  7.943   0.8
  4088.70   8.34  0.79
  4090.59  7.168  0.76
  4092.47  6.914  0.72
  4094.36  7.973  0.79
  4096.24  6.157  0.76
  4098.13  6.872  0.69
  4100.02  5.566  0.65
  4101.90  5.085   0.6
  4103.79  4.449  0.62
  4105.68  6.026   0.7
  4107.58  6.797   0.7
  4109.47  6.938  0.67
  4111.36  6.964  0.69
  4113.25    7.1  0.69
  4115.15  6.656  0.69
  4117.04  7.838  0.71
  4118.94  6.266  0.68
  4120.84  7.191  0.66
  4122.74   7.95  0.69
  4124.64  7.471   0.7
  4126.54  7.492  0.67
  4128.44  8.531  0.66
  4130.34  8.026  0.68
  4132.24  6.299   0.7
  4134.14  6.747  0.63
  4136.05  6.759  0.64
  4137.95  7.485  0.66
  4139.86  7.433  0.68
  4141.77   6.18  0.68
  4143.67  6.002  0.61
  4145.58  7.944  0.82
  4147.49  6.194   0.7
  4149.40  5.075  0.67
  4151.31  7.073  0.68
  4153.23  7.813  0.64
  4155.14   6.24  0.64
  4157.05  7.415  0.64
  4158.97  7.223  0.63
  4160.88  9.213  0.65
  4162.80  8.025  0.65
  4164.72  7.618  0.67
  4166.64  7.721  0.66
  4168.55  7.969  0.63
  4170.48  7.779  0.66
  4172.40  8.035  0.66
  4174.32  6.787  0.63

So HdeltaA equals 0.2 angstrom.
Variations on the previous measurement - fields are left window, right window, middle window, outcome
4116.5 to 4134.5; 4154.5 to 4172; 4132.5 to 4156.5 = 2.59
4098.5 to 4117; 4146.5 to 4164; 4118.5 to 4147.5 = -1.87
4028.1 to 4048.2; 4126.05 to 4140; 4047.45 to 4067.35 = 0.50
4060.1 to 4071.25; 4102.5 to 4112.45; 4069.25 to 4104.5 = -2.15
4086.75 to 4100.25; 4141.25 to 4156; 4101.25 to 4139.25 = -0.36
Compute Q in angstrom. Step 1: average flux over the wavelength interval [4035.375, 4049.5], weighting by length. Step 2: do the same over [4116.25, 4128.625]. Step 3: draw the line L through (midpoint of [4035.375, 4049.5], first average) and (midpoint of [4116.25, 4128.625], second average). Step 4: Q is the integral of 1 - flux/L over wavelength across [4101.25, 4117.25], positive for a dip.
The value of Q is 1.9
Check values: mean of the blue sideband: 6.25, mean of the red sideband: 7.46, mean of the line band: 6.39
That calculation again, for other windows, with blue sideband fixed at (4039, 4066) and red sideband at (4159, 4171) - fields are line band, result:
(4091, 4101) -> 0.32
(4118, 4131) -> -0.30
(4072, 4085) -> -0.65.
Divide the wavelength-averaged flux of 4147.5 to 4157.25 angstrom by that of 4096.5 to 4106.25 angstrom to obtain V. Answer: 1.2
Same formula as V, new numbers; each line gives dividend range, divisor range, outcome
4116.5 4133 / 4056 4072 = 1.11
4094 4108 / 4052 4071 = 0.91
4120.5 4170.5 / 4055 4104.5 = 1.08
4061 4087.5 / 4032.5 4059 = 1.08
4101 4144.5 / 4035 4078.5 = 1.04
